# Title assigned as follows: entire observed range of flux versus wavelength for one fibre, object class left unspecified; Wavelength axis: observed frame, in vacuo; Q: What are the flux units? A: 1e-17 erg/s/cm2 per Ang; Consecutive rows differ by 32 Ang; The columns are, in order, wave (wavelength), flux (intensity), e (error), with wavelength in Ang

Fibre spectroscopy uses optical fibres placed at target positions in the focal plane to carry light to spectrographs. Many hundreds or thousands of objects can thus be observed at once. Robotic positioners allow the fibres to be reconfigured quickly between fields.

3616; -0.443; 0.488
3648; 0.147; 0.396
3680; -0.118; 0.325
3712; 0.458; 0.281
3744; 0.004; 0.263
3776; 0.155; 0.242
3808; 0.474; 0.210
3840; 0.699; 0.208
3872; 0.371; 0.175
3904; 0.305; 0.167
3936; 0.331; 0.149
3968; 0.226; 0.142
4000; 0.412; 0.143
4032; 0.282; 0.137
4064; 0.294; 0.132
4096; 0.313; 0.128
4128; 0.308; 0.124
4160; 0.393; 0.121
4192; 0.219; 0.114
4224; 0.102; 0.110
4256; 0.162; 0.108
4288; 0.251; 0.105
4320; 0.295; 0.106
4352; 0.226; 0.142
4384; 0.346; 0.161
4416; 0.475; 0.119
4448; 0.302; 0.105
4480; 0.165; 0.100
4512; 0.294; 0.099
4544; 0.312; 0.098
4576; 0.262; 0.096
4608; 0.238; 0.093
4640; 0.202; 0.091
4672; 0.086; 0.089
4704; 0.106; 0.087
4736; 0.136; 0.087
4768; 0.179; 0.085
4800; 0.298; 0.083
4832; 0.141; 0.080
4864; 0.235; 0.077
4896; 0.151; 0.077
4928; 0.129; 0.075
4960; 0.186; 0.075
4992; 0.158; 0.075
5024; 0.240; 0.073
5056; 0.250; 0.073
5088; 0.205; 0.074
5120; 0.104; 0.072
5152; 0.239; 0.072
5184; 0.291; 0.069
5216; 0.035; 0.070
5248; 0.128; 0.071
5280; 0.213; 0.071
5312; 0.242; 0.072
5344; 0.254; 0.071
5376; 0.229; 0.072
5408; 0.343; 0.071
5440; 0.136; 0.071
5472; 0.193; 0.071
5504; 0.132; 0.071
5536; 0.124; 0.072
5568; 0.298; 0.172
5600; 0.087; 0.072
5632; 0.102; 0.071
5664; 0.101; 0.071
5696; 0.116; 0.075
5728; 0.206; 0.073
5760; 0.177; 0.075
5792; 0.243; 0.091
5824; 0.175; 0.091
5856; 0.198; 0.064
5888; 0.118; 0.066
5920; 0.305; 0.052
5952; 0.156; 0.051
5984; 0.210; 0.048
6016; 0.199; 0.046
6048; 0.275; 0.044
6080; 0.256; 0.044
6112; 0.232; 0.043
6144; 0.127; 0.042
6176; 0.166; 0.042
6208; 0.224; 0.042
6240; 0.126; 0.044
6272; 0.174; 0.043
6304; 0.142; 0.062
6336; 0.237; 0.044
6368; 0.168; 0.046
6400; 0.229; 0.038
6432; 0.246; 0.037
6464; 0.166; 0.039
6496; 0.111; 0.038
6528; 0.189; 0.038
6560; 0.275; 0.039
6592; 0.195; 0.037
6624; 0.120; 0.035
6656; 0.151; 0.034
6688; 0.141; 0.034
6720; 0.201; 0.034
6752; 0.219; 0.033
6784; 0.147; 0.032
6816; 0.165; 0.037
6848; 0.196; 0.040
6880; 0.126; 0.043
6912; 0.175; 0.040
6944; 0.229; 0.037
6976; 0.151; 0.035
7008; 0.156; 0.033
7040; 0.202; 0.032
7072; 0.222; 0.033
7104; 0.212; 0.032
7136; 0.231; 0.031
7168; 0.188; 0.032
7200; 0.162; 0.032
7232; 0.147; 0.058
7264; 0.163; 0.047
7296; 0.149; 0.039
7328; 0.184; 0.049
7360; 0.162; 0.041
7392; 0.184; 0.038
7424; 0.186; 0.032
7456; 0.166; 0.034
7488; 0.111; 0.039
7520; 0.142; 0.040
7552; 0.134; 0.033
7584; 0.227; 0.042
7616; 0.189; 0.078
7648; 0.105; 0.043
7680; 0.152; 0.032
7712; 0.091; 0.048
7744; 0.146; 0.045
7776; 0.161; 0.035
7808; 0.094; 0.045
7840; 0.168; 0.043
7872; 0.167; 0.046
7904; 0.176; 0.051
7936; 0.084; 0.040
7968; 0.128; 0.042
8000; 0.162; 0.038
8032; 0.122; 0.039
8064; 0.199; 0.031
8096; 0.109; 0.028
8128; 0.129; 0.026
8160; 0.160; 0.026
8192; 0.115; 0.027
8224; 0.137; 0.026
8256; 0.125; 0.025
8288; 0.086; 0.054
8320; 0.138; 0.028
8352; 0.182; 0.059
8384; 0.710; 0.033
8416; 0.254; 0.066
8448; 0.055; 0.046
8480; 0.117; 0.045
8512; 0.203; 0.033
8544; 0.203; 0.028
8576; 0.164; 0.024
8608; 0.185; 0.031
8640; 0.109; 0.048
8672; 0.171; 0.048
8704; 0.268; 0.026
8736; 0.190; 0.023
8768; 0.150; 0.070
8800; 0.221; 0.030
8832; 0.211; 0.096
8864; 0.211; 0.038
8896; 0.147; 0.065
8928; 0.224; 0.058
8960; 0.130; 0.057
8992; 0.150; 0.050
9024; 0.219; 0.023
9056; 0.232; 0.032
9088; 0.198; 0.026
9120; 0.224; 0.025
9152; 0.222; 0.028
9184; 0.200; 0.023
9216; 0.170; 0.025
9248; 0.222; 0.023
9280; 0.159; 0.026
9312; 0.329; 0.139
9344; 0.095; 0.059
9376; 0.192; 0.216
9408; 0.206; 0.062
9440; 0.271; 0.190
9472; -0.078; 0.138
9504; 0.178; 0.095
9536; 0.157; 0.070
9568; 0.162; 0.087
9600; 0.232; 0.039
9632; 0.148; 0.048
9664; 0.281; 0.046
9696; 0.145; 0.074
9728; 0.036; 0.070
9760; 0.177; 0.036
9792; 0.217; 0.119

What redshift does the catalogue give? 1.252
